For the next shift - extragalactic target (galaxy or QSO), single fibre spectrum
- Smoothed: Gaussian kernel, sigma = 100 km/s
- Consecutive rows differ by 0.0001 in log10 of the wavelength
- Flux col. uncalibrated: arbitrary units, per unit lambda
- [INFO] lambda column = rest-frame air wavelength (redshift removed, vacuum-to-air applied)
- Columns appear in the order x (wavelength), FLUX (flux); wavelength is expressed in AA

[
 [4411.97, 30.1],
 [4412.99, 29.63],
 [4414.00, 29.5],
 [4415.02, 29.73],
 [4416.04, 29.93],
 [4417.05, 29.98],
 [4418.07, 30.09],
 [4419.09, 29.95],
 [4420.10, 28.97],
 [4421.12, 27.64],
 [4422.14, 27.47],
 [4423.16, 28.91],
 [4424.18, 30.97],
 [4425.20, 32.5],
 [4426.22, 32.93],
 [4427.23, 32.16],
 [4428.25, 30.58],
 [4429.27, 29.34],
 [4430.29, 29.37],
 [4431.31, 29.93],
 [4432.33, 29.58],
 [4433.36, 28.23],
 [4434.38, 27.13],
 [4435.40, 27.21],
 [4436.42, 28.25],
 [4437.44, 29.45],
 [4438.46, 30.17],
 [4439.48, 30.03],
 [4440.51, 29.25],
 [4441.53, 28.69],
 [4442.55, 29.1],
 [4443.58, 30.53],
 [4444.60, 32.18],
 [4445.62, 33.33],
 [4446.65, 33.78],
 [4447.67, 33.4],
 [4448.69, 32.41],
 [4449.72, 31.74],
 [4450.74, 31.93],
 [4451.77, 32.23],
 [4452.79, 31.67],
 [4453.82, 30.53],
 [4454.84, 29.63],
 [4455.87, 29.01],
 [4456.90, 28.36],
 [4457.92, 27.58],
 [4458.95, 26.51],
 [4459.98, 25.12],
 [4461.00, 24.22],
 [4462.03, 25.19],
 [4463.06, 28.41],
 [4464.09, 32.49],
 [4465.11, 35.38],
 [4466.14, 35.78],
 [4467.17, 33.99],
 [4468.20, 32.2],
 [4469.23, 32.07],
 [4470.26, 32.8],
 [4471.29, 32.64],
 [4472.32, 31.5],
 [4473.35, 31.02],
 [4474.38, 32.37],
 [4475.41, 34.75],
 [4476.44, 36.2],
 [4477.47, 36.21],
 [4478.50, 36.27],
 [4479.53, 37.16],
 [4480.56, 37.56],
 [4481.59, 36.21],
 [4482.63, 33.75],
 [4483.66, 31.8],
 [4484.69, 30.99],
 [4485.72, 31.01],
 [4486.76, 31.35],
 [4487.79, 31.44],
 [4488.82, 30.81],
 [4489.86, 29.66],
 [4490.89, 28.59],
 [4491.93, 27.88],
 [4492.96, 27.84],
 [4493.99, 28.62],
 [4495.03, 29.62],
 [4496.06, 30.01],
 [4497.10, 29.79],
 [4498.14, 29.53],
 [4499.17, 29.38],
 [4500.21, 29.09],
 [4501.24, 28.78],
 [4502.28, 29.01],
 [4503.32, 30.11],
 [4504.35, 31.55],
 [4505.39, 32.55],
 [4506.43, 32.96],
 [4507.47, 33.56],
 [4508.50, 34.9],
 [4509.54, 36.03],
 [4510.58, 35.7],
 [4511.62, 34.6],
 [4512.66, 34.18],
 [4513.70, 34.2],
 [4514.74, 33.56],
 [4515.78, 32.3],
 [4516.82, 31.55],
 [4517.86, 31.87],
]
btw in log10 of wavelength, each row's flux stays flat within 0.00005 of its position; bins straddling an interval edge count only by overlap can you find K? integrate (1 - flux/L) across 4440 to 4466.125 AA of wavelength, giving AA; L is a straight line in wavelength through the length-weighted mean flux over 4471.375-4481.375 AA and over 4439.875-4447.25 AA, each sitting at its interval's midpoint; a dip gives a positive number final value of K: 1.5 AA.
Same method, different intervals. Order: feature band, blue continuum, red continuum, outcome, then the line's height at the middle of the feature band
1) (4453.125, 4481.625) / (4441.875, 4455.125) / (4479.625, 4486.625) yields 0.9 AA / 32.8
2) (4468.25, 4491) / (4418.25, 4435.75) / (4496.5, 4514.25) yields -1.3 AA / 31.3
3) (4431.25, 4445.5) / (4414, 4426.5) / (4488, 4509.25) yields 0.3 AA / 29.9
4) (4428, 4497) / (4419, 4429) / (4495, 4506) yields -2.0 AA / 30.1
